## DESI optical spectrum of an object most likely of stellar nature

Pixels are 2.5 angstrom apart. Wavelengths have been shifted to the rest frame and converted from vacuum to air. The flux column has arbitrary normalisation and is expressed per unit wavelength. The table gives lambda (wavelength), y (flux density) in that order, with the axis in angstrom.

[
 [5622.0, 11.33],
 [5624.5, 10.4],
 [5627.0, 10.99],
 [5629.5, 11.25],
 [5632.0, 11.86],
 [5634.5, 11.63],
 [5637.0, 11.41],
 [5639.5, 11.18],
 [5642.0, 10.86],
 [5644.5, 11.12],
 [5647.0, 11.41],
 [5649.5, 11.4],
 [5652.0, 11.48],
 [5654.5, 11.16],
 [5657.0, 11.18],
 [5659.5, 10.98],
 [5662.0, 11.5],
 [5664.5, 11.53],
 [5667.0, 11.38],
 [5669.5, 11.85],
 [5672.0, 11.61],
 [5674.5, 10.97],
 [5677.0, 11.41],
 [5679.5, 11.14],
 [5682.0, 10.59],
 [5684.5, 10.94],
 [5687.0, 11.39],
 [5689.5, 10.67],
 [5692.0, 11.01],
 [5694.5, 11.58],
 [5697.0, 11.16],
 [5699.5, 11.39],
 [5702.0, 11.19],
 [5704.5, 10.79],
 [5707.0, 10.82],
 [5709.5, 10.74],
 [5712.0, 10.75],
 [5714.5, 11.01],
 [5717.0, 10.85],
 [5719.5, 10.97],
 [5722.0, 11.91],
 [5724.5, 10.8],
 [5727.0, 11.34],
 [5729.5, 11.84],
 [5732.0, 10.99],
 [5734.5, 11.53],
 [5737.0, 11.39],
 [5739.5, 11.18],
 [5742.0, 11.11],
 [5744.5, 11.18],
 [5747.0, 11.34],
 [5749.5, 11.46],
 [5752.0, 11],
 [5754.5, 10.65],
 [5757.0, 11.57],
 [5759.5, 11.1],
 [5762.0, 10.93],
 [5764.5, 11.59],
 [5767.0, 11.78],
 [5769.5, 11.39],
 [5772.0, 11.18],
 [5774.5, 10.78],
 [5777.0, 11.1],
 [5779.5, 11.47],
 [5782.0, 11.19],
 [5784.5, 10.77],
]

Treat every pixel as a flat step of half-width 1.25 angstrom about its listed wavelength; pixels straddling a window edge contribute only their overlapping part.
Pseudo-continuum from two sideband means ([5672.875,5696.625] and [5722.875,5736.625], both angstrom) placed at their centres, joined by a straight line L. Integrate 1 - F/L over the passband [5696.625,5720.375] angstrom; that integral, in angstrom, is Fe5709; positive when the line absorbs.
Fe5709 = 0.53 angstrom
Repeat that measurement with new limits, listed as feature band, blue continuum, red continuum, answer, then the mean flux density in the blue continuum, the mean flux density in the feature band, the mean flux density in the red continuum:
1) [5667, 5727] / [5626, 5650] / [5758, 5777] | 0.9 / 11.3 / 11.1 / 11.2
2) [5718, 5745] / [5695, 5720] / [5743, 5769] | -0.4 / 11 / 11.3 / 11.3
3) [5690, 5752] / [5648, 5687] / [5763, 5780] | 0.7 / 11.3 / 11.2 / 11.3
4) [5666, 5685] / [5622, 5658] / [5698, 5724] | -0.2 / 11.2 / 11.2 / 11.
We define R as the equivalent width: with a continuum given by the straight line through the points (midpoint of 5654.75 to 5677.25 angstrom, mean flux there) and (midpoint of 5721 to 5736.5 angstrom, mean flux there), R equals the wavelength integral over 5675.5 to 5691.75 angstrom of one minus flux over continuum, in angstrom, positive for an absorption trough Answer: 0.5 angstrom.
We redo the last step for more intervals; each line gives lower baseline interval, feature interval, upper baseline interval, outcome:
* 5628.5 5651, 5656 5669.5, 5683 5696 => -0.15 angstrom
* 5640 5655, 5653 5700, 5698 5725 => -0.38 angstrom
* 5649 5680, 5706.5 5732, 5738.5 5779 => 0.38 angstrom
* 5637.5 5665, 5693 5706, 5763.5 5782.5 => 0.07 angstrom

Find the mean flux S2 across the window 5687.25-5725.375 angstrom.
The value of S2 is 11.1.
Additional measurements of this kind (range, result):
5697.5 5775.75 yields 11.2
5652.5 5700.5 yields 11.2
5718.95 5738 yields 11.4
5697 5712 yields 11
